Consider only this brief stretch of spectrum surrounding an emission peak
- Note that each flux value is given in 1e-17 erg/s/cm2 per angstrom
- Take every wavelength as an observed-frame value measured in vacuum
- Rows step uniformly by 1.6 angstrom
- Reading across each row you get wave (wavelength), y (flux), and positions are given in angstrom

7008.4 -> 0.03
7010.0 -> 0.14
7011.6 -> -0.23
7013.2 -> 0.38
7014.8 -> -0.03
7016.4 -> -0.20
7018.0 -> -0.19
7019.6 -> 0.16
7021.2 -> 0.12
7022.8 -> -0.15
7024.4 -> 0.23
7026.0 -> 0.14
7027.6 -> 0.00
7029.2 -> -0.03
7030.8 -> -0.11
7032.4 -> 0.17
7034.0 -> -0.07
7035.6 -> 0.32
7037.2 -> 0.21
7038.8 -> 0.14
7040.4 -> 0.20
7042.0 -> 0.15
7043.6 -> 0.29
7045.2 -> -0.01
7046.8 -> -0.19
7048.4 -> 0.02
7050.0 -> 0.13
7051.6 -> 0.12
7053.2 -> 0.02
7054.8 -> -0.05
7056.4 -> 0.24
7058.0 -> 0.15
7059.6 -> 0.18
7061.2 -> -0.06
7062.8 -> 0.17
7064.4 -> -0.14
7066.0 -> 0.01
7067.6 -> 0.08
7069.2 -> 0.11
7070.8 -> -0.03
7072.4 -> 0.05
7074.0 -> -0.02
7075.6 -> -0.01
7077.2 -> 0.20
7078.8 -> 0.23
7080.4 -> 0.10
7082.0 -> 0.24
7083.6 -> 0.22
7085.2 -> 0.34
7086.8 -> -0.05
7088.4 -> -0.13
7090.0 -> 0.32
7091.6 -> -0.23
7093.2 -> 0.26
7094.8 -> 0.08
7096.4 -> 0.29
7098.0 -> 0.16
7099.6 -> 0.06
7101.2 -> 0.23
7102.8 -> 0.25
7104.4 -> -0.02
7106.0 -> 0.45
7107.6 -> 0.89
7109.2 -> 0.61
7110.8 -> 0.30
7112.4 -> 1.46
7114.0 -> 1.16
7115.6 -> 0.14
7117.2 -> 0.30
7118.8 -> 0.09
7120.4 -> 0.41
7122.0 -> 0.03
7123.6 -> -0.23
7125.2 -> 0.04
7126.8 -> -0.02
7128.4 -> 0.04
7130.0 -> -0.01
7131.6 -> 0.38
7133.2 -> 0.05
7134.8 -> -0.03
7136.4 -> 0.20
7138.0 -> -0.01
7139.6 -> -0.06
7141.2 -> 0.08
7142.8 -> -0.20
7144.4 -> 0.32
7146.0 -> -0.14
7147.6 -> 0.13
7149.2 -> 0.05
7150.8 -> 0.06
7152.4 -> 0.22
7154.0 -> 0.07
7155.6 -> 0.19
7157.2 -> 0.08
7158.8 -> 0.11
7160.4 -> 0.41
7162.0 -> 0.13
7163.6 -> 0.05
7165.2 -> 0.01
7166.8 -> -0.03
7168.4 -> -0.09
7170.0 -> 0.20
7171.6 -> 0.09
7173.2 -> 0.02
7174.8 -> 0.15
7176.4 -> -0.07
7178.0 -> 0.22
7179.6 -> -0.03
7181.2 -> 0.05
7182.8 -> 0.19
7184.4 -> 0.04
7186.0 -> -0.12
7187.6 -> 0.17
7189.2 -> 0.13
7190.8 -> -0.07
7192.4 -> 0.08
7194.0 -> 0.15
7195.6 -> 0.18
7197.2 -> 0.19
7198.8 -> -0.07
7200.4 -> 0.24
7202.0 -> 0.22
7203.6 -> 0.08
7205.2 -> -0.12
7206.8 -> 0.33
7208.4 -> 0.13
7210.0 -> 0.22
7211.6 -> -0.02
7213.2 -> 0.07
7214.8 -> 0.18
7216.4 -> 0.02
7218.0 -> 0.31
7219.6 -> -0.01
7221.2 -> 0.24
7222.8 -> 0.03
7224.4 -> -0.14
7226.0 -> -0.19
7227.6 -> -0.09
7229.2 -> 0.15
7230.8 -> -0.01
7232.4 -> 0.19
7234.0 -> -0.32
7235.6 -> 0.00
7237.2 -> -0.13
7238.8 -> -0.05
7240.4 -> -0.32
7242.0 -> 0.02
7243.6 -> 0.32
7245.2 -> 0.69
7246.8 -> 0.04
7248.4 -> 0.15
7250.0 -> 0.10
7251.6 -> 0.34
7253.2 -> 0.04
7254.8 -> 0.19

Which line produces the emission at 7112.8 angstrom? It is [O II] 3727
